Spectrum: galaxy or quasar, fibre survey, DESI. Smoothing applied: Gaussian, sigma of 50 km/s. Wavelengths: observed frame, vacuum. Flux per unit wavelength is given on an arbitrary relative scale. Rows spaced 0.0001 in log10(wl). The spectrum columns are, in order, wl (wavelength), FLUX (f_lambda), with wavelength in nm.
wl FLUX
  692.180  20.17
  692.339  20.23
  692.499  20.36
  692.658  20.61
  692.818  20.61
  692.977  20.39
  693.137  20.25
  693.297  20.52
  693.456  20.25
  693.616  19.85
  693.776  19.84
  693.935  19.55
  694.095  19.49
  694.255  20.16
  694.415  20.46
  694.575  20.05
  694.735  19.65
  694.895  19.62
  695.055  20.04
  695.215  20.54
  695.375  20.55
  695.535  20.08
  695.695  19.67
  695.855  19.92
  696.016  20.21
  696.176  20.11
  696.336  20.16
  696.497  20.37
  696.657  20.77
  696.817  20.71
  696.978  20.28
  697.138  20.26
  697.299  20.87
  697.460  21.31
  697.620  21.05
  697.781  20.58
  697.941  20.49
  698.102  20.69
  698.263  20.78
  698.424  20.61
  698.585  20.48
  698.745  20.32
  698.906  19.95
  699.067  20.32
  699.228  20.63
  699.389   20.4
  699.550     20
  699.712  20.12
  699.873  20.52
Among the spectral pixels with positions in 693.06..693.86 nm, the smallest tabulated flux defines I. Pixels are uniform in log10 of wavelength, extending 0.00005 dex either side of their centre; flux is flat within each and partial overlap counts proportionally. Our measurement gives 19.84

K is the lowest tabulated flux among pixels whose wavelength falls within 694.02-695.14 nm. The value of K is 19.49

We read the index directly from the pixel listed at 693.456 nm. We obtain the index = 20.25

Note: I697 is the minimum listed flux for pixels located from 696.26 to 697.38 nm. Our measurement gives 20.16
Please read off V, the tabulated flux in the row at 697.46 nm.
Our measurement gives 21.31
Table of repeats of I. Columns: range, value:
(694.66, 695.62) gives 19.62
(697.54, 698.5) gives 20.49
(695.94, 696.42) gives 20.11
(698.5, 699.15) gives 19.95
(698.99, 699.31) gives 20.32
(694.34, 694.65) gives 20.05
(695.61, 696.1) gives 19.67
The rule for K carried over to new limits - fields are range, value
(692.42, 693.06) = 20.36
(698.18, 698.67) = 20.48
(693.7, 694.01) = 19.55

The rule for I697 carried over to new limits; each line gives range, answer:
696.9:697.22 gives 20.26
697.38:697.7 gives 21.05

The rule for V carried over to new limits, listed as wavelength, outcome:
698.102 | 20.69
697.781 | 20.58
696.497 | 20.37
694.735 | 19.65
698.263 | 20.78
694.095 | 19.49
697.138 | 20.26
